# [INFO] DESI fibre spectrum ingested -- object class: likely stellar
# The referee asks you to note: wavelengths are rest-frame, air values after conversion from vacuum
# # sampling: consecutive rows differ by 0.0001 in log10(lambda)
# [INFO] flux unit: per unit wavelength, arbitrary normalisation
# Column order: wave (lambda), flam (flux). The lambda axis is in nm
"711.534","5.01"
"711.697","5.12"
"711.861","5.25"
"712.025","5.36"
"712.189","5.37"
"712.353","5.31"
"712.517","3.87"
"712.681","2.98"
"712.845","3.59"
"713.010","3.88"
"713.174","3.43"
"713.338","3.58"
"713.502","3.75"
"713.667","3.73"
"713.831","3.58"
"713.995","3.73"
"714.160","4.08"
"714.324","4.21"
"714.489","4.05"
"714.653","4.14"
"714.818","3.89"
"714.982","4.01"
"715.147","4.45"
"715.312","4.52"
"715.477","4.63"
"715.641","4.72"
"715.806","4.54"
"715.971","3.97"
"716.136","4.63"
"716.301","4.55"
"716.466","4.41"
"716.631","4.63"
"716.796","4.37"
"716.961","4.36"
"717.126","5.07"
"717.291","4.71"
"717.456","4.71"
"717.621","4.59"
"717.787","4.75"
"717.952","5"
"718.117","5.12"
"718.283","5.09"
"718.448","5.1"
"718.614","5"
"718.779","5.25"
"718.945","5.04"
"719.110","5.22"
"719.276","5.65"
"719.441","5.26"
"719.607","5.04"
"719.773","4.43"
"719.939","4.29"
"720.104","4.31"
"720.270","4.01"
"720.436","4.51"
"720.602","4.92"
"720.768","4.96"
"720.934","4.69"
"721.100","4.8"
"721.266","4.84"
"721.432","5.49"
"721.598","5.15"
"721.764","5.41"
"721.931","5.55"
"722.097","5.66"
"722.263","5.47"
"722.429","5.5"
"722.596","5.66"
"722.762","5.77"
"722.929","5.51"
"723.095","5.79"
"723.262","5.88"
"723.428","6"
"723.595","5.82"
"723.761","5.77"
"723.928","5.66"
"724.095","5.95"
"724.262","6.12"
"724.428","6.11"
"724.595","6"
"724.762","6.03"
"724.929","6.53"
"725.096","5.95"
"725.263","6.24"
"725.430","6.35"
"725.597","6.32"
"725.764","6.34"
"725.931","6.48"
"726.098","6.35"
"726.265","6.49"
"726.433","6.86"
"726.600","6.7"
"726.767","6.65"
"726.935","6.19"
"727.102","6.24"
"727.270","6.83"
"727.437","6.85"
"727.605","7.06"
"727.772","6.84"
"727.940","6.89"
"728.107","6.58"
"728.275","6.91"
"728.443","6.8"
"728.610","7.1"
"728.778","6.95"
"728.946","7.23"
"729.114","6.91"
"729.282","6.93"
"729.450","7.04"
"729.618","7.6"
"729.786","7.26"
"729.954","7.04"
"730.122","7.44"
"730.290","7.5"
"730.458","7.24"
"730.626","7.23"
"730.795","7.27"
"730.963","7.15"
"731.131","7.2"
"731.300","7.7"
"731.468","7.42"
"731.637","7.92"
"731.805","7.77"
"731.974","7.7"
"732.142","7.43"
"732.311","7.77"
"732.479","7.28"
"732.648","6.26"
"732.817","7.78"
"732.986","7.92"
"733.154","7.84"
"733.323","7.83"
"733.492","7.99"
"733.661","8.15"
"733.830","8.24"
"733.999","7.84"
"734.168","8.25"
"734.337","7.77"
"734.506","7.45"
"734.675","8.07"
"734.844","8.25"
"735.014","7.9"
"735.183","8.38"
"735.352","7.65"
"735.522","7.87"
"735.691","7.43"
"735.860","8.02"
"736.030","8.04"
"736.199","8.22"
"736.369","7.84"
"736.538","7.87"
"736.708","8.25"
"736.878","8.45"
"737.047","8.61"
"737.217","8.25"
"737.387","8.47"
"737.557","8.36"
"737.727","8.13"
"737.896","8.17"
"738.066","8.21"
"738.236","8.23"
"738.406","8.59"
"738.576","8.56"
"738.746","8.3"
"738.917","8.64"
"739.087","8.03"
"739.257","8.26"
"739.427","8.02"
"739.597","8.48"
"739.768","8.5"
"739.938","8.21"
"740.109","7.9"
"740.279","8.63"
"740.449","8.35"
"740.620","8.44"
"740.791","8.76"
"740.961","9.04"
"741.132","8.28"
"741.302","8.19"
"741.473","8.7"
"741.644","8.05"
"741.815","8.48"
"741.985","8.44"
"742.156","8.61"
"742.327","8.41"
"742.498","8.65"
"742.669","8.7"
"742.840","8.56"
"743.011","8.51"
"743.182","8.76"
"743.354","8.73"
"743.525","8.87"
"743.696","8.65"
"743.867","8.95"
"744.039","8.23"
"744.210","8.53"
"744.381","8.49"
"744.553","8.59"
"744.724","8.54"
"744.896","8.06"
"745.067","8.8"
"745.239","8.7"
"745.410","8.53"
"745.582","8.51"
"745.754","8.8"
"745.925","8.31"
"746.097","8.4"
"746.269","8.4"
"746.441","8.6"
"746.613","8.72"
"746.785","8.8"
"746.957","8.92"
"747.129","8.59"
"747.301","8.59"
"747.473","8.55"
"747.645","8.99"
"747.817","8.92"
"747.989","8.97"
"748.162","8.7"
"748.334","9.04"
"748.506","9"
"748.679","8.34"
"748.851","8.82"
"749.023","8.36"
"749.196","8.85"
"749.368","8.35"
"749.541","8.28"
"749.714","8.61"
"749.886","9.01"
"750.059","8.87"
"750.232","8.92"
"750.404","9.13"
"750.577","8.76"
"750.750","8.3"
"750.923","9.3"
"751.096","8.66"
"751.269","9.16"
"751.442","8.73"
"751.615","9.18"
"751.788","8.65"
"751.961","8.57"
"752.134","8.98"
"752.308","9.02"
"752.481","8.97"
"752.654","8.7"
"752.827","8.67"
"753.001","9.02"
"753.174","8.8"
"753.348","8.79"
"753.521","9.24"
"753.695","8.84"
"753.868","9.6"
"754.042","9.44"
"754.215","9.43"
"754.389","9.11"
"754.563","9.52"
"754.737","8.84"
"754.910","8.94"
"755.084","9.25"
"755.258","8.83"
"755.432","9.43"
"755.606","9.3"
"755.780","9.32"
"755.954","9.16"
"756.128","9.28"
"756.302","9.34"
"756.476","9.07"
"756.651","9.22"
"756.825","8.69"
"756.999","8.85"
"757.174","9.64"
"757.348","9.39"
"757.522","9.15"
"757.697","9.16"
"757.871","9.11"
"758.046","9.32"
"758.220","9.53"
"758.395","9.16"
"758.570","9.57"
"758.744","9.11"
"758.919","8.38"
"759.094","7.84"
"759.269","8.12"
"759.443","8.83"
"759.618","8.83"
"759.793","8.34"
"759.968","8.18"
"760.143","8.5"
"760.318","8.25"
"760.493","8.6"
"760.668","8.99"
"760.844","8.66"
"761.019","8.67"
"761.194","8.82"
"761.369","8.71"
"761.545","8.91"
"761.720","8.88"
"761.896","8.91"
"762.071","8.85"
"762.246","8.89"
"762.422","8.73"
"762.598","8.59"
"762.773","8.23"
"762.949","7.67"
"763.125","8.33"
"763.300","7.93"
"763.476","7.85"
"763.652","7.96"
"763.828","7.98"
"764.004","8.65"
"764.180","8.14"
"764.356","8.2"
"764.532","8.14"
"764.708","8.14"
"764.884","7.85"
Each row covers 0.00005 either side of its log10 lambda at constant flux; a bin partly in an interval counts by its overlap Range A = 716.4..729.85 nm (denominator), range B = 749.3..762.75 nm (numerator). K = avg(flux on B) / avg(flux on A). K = 1.55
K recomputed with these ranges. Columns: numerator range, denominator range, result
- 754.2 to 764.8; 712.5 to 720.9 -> 1.97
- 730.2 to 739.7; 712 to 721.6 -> 1.75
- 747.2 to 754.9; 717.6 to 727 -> 1.60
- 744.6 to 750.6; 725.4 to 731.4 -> 1.26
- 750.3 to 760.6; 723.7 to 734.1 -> 1.29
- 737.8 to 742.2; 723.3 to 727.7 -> 1.33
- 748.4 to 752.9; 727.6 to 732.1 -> 1.22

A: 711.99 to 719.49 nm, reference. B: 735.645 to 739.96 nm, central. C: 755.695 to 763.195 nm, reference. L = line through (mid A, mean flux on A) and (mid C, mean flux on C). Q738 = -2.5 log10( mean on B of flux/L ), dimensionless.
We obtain -0.23 mag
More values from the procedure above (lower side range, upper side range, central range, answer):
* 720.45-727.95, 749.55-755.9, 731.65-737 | -0.122 mag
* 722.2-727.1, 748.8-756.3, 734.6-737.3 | -0.116 mag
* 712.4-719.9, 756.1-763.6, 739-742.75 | -0.219 mag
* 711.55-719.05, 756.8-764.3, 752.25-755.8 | -0.131 mag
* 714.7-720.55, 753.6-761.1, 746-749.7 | -0.093 mag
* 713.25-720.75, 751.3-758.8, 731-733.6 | -0.189 mag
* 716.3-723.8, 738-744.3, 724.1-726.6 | -0.067 mag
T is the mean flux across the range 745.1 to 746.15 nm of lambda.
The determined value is 8.56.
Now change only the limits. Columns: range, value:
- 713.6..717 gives 4.25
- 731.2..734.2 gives 7.71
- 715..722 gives 4.79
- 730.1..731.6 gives 7.36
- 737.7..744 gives 8.46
